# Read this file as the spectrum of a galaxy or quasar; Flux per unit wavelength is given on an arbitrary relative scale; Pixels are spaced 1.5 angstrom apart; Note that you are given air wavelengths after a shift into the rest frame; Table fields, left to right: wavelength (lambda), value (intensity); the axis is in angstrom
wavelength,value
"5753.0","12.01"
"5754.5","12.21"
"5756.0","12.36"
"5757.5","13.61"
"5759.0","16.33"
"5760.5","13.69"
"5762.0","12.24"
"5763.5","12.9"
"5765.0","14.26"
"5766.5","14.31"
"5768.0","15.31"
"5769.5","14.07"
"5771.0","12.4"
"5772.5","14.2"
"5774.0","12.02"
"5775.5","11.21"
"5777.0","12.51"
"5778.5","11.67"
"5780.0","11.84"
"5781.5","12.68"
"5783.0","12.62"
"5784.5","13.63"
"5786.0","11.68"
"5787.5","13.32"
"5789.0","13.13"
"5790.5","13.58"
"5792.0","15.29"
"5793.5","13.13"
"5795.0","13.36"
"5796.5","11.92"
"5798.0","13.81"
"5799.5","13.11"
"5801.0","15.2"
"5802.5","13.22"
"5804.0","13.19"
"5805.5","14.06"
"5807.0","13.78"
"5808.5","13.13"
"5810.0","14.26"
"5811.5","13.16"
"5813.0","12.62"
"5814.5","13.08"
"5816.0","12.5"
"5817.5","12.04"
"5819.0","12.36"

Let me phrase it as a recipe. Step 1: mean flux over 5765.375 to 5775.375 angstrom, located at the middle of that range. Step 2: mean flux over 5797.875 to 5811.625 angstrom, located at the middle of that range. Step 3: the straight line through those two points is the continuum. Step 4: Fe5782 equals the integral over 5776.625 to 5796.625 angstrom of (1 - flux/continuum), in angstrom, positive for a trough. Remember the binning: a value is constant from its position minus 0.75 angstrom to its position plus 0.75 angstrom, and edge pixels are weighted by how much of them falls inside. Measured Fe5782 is 1.1 angstrom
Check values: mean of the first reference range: 13.6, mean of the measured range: 12.9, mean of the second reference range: 13.7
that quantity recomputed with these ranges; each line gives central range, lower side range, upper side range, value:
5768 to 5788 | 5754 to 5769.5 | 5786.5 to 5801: 1.35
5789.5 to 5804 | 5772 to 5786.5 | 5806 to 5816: -0.80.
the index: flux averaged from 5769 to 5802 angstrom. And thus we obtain 13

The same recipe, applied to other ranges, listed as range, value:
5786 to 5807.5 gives 13.5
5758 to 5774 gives 13.9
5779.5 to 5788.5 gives 12.7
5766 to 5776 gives 13.4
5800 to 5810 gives 13.8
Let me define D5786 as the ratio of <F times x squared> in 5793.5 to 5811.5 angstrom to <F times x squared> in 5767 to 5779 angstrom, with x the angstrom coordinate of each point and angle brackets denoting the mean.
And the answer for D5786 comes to 1.05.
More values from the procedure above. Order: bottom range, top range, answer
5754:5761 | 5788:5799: 0.99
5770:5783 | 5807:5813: 1.10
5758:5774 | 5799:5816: 0.99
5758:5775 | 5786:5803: 0.99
